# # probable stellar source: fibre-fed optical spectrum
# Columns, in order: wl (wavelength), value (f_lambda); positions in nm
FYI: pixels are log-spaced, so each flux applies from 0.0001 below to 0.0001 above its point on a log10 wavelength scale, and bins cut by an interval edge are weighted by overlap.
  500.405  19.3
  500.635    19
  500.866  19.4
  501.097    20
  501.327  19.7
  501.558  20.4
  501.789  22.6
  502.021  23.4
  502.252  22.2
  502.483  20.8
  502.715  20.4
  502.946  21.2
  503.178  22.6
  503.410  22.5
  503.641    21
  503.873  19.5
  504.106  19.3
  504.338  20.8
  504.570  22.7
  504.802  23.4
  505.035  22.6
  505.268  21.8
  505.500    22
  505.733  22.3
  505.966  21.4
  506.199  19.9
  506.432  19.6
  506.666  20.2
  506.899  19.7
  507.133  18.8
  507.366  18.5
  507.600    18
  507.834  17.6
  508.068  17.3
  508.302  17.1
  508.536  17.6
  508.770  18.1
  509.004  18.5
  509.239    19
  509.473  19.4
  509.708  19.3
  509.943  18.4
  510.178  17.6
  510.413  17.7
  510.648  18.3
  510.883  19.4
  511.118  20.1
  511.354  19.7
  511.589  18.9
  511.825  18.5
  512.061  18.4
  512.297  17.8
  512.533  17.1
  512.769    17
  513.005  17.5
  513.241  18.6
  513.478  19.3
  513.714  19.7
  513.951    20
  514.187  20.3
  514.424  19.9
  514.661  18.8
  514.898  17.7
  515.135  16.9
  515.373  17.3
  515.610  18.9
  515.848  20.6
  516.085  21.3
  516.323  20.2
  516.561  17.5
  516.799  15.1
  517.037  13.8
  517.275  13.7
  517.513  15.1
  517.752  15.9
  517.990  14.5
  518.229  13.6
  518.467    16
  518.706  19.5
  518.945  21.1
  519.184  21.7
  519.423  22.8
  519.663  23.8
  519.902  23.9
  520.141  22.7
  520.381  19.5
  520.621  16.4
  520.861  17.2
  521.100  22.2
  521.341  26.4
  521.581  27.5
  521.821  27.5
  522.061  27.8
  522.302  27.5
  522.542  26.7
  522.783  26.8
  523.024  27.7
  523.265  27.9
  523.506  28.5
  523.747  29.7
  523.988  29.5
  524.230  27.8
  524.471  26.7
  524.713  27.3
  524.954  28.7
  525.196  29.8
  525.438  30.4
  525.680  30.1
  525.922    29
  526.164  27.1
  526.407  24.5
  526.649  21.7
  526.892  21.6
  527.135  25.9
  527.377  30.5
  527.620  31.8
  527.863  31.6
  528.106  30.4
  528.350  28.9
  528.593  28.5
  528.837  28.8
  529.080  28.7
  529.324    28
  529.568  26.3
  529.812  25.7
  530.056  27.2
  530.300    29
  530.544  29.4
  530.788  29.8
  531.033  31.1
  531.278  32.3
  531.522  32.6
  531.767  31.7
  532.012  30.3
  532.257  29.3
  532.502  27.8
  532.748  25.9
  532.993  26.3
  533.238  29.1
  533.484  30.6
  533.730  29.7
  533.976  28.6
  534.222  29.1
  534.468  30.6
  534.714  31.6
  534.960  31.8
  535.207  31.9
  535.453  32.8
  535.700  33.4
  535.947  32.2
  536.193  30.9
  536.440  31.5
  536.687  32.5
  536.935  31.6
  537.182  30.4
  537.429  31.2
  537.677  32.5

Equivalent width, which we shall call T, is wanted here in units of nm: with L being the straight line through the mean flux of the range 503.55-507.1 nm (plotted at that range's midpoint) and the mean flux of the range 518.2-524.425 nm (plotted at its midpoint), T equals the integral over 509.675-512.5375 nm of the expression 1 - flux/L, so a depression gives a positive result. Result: 0.46 nm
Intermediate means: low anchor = 21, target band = 18.6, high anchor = 24.1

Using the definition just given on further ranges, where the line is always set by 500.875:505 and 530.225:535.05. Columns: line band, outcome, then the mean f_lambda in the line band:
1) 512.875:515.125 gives 0.506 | 19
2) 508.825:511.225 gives 0.472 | 18.7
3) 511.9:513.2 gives 0.346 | 17.7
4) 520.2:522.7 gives 0.258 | 23.9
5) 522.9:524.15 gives -0.065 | 28.6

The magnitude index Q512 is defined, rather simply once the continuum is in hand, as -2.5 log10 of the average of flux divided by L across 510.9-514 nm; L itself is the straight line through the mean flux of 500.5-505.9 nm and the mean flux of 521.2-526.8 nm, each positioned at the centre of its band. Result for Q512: 0.28 mag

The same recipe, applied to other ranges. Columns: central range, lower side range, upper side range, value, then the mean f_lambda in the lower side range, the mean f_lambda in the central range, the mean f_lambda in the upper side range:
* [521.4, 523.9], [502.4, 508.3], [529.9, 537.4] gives -0.05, 20.5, 27.8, 30.4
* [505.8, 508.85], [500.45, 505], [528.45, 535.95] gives 0.19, 21.1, 18.8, 29.6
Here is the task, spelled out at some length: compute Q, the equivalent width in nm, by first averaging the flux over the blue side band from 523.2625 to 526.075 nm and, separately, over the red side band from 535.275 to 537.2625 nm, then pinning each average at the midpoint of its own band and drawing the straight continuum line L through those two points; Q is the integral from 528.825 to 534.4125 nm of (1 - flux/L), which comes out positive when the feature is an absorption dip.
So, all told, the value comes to 0.30 nm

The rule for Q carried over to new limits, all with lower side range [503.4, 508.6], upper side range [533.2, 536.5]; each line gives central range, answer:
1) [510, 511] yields 0.16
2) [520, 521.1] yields 0.27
